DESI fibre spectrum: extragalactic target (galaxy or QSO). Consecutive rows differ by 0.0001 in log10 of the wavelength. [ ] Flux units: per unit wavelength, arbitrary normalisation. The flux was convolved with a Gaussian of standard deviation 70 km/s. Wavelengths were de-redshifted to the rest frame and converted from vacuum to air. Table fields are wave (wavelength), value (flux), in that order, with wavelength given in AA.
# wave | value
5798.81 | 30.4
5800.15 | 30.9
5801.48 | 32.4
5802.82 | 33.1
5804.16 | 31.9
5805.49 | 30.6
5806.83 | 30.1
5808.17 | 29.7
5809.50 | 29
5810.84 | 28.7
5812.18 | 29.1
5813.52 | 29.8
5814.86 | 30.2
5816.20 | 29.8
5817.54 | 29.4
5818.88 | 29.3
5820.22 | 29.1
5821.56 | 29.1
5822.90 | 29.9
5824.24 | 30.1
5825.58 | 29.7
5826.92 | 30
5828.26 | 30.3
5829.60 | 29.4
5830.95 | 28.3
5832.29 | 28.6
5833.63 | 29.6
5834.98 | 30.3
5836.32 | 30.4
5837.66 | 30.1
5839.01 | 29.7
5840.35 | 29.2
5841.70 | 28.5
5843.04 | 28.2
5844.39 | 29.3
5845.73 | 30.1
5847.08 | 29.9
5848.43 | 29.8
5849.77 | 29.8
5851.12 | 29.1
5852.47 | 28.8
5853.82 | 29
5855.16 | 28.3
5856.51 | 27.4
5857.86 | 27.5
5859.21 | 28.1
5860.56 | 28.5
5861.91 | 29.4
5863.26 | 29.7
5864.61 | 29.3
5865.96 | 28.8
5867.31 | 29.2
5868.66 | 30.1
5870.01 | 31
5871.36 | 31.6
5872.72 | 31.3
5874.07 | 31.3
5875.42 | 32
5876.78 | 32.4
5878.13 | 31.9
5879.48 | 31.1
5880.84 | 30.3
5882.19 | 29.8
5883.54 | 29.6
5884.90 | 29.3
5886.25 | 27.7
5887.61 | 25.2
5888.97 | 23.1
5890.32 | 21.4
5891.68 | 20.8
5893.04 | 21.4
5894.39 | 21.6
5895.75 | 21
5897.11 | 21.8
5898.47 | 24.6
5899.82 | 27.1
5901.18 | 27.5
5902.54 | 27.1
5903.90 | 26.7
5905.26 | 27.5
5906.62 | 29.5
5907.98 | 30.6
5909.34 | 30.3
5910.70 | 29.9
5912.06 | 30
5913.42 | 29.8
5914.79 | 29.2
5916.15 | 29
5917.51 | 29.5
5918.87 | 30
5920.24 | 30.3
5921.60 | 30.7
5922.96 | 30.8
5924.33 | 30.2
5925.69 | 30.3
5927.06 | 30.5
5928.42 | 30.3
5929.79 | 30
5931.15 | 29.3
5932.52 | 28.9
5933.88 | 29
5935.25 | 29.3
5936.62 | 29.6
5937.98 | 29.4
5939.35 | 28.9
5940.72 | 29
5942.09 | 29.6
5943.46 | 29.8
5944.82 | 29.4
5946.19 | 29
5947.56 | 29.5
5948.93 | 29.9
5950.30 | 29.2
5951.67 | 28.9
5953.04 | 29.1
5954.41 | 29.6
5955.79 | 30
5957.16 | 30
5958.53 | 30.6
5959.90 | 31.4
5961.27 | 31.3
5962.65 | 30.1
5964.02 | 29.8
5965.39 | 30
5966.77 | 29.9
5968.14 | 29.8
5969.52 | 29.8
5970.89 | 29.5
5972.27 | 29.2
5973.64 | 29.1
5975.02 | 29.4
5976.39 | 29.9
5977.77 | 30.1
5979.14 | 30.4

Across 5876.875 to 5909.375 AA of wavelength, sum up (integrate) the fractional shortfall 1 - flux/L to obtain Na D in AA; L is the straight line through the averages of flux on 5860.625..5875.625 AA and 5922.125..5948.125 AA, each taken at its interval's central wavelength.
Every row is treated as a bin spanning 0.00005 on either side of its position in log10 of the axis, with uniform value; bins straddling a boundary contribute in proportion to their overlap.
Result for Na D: 3.7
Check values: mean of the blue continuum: 30.2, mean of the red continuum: 29.6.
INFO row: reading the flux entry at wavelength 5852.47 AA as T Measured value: 28.8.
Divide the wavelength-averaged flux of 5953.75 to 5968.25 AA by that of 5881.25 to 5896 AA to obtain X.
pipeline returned 1.22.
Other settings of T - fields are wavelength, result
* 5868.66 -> 30.1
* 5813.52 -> 29.8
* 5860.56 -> 28.5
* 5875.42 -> 32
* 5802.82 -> 33.1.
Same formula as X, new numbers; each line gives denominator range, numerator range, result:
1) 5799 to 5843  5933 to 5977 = 0.99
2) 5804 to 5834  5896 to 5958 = 0.98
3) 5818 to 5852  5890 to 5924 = 0.92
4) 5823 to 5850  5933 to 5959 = 1.00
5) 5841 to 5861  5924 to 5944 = 1.03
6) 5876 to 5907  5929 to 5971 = 1.12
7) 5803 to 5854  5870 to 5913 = 0.93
